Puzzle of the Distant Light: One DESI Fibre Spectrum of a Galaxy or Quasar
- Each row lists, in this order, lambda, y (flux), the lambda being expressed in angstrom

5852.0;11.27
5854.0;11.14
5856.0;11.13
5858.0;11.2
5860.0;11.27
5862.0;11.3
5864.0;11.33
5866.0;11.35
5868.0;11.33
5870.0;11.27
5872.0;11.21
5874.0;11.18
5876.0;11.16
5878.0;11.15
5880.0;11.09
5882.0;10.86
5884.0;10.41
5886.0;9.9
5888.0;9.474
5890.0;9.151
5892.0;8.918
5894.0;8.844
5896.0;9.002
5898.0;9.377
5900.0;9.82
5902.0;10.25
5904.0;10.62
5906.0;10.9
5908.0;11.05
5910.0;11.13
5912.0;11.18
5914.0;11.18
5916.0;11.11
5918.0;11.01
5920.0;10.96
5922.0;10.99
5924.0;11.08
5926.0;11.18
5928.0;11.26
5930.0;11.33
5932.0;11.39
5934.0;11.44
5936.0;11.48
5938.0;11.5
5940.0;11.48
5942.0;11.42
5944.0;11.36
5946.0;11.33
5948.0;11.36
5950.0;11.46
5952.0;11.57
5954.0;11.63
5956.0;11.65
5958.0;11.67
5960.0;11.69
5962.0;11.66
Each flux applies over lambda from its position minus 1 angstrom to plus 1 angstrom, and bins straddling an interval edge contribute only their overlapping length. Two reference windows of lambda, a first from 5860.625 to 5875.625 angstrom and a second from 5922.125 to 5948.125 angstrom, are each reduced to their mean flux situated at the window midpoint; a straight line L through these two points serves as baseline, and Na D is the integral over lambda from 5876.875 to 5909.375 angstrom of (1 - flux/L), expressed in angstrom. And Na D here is 3.55 angstrom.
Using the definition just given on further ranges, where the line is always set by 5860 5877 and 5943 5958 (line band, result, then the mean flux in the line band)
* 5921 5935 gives 0.24 angstrom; 11.2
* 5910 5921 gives 0.29 angstrom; 11.1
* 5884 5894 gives 1.69 angstrom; 9.41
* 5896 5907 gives 1.23 angstrom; 10.1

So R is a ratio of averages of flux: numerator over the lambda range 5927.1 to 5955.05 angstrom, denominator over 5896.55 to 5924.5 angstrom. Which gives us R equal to 1.1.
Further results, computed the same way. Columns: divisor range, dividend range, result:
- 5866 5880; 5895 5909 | 0.90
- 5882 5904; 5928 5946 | 1.19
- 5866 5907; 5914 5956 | 1.10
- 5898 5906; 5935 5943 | 1.12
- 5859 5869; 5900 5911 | 0.95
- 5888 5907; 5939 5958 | 1.19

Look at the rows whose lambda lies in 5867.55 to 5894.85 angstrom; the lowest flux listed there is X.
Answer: 8.844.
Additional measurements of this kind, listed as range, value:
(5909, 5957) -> 10.96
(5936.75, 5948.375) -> 11.33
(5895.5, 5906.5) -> 9.002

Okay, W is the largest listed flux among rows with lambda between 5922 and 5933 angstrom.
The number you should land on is 11.39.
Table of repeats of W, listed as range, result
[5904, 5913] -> 11.18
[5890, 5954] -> 11.63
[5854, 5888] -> 11.35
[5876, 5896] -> 11.16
